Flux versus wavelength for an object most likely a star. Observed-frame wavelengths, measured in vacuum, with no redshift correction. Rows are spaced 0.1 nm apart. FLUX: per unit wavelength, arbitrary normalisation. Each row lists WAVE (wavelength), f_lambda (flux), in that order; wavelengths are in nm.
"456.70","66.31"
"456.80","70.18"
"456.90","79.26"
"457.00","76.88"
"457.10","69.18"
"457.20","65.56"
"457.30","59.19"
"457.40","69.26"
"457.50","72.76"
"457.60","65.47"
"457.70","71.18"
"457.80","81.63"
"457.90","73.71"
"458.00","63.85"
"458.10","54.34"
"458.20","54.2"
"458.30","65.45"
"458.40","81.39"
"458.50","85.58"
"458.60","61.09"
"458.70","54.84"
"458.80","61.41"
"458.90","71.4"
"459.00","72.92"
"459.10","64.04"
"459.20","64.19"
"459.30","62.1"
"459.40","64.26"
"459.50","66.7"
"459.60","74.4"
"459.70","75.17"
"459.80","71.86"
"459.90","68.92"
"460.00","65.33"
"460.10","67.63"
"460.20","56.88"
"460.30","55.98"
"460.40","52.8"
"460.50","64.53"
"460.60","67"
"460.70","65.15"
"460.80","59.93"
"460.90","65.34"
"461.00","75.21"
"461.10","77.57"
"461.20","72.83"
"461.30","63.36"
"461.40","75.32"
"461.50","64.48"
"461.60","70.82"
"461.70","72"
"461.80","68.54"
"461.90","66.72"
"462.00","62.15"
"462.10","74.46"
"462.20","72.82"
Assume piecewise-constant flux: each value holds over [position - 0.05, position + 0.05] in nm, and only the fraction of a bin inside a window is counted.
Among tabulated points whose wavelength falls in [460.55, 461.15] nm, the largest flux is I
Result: 77.57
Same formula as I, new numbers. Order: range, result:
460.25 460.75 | 67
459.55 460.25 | 75.17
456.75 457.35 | 79.26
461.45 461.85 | 72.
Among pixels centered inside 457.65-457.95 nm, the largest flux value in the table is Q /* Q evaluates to 81.63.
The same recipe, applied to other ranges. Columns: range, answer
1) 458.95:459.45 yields 72.92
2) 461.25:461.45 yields 75.32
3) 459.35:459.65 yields 74.4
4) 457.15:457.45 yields 69.26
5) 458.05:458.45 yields 81.39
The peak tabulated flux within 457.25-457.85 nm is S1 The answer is 81.63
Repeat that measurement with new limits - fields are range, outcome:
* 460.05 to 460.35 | 67.63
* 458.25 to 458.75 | 85.58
